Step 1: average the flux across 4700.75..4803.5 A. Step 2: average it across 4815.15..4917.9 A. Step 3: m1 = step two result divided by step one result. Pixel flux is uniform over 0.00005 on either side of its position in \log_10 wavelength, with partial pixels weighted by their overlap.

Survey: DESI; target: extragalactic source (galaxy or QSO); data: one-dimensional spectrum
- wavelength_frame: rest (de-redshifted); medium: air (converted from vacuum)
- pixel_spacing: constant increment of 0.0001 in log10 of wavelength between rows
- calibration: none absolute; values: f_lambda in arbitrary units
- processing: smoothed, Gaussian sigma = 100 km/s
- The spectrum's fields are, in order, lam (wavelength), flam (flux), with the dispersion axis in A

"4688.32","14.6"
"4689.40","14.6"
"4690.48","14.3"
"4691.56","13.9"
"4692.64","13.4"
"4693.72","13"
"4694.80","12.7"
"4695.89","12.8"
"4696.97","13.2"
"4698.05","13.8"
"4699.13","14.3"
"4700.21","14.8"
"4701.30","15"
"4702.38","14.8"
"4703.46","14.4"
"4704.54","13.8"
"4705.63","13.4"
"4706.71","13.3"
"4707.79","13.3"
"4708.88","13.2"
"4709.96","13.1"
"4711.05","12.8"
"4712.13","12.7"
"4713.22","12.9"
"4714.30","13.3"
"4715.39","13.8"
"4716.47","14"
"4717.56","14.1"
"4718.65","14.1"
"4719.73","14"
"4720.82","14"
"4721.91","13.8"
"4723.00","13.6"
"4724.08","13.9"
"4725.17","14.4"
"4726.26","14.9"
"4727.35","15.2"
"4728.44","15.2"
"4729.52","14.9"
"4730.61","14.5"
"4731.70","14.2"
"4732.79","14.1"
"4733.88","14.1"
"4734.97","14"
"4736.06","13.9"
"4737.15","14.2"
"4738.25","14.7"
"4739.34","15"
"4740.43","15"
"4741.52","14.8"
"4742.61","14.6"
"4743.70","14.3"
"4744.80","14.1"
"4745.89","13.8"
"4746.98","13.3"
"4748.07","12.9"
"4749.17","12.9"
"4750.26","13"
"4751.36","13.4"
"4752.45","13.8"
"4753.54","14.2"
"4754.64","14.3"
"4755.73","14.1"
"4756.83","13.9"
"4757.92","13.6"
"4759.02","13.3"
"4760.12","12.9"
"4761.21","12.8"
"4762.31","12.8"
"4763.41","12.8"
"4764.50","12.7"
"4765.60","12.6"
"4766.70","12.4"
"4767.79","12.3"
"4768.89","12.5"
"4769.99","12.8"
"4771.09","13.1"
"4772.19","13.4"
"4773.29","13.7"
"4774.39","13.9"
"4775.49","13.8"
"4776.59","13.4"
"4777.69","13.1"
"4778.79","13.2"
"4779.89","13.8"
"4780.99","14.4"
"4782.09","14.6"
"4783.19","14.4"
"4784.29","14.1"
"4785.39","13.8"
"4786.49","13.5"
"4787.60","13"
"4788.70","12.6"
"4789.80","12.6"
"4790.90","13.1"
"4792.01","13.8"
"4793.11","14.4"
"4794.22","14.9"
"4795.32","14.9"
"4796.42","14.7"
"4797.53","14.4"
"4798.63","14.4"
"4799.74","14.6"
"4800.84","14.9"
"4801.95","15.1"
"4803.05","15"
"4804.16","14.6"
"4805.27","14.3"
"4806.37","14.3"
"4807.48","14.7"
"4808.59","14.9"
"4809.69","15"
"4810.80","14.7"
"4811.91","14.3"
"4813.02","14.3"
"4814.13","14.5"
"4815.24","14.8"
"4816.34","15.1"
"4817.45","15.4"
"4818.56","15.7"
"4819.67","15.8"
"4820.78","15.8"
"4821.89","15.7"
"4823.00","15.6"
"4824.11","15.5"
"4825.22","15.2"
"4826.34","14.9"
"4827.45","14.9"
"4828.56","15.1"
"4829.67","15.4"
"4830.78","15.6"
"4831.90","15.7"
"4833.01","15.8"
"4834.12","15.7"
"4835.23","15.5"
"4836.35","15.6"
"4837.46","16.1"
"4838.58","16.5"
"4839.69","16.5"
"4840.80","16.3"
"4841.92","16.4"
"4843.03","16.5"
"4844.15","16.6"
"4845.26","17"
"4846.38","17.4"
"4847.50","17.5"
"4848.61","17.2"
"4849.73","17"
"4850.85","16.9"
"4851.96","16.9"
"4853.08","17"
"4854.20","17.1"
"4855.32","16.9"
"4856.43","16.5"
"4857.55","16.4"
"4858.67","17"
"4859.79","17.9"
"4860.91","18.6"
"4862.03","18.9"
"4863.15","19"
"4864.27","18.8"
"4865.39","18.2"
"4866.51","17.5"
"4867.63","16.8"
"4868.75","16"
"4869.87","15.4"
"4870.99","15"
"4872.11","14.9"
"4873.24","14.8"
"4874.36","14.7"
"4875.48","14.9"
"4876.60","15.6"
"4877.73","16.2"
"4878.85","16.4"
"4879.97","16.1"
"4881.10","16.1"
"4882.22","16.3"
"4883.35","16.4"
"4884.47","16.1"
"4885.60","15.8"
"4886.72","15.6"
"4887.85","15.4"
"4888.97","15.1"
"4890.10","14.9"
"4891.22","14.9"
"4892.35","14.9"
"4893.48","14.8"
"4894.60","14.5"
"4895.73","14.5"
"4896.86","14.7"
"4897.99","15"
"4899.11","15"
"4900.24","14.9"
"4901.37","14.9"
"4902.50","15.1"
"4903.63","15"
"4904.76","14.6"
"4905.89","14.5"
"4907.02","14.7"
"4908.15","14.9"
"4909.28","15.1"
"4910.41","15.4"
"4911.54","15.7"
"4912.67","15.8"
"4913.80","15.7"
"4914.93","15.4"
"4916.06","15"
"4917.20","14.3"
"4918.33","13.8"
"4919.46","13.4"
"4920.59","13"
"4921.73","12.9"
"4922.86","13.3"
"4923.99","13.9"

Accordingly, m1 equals 1.15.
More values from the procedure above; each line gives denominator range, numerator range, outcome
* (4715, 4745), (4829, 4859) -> 1.15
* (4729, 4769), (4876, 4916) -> 1.12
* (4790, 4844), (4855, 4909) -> 1.05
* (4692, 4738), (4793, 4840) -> 1.09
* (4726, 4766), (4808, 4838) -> 1.10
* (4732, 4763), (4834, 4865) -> 1.23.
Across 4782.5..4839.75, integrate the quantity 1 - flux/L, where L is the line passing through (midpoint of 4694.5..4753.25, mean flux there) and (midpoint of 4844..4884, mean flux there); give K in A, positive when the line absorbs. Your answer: 3.1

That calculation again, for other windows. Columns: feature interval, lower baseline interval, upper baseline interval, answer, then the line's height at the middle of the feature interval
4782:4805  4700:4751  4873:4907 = 0.6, 14.5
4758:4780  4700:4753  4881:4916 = 1.9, 14.3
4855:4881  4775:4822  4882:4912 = -3.0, 14.9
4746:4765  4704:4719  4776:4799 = 0.4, 13.7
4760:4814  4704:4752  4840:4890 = 4.5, 15.1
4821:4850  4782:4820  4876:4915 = -2.5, 14.8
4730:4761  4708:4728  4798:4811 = 0.2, 14.1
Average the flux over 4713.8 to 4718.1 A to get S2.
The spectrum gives 13.8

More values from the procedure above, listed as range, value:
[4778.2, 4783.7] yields 14.1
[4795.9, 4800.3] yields 14.5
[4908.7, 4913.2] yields 15.5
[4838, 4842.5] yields 16.4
